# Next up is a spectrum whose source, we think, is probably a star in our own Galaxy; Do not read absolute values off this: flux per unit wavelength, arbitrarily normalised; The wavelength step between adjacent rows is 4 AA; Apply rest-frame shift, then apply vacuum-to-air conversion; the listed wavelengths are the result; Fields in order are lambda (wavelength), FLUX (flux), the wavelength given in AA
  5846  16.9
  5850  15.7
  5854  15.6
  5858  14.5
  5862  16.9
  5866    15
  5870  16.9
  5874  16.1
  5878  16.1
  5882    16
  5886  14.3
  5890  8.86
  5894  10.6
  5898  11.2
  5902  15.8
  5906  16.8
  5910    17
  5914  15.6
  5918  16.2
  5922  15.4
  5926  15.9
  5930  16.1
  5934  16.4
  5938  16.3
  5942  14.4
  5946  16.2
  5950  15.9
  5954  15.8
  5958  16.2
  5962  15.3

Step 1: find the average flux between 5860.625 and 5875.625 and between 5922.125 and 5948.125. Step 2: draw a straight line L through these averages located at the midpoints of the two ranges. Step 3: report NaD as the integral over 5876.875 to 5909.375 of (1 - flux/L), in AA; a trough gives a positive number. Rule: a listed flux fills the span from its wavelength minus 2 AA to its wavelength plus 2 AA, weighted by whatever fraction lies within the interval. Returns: 4.6 AA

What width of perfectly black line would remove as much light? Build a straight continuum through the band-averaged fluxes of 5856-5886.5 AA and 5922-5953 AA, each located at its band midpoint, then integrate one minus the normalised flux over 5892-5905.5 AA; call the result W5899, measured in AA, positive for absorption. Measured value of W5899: 2.4 AA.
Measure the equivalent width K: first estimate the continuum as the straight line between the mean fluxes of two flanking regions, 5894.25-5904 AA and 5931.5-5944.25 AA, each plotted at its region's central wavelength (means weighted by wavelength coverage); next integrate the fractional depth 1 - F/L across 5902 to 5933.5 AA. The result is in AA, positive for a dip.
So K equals -4.1 AA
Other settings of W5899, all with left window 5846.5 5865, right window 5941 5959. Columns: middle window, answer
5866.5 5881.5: -0.4 AA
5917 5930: -0.1 AA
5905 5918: -0.5 AA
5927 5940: -0.4 AA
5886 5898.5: 4.0 AA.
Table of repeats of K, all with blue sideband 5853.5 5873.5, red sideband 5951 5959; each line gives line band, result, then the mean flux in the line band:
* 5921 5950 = 0.2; 15.8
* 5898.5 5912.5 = 0.0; 15.9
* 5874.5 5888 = 0.3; 15.5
